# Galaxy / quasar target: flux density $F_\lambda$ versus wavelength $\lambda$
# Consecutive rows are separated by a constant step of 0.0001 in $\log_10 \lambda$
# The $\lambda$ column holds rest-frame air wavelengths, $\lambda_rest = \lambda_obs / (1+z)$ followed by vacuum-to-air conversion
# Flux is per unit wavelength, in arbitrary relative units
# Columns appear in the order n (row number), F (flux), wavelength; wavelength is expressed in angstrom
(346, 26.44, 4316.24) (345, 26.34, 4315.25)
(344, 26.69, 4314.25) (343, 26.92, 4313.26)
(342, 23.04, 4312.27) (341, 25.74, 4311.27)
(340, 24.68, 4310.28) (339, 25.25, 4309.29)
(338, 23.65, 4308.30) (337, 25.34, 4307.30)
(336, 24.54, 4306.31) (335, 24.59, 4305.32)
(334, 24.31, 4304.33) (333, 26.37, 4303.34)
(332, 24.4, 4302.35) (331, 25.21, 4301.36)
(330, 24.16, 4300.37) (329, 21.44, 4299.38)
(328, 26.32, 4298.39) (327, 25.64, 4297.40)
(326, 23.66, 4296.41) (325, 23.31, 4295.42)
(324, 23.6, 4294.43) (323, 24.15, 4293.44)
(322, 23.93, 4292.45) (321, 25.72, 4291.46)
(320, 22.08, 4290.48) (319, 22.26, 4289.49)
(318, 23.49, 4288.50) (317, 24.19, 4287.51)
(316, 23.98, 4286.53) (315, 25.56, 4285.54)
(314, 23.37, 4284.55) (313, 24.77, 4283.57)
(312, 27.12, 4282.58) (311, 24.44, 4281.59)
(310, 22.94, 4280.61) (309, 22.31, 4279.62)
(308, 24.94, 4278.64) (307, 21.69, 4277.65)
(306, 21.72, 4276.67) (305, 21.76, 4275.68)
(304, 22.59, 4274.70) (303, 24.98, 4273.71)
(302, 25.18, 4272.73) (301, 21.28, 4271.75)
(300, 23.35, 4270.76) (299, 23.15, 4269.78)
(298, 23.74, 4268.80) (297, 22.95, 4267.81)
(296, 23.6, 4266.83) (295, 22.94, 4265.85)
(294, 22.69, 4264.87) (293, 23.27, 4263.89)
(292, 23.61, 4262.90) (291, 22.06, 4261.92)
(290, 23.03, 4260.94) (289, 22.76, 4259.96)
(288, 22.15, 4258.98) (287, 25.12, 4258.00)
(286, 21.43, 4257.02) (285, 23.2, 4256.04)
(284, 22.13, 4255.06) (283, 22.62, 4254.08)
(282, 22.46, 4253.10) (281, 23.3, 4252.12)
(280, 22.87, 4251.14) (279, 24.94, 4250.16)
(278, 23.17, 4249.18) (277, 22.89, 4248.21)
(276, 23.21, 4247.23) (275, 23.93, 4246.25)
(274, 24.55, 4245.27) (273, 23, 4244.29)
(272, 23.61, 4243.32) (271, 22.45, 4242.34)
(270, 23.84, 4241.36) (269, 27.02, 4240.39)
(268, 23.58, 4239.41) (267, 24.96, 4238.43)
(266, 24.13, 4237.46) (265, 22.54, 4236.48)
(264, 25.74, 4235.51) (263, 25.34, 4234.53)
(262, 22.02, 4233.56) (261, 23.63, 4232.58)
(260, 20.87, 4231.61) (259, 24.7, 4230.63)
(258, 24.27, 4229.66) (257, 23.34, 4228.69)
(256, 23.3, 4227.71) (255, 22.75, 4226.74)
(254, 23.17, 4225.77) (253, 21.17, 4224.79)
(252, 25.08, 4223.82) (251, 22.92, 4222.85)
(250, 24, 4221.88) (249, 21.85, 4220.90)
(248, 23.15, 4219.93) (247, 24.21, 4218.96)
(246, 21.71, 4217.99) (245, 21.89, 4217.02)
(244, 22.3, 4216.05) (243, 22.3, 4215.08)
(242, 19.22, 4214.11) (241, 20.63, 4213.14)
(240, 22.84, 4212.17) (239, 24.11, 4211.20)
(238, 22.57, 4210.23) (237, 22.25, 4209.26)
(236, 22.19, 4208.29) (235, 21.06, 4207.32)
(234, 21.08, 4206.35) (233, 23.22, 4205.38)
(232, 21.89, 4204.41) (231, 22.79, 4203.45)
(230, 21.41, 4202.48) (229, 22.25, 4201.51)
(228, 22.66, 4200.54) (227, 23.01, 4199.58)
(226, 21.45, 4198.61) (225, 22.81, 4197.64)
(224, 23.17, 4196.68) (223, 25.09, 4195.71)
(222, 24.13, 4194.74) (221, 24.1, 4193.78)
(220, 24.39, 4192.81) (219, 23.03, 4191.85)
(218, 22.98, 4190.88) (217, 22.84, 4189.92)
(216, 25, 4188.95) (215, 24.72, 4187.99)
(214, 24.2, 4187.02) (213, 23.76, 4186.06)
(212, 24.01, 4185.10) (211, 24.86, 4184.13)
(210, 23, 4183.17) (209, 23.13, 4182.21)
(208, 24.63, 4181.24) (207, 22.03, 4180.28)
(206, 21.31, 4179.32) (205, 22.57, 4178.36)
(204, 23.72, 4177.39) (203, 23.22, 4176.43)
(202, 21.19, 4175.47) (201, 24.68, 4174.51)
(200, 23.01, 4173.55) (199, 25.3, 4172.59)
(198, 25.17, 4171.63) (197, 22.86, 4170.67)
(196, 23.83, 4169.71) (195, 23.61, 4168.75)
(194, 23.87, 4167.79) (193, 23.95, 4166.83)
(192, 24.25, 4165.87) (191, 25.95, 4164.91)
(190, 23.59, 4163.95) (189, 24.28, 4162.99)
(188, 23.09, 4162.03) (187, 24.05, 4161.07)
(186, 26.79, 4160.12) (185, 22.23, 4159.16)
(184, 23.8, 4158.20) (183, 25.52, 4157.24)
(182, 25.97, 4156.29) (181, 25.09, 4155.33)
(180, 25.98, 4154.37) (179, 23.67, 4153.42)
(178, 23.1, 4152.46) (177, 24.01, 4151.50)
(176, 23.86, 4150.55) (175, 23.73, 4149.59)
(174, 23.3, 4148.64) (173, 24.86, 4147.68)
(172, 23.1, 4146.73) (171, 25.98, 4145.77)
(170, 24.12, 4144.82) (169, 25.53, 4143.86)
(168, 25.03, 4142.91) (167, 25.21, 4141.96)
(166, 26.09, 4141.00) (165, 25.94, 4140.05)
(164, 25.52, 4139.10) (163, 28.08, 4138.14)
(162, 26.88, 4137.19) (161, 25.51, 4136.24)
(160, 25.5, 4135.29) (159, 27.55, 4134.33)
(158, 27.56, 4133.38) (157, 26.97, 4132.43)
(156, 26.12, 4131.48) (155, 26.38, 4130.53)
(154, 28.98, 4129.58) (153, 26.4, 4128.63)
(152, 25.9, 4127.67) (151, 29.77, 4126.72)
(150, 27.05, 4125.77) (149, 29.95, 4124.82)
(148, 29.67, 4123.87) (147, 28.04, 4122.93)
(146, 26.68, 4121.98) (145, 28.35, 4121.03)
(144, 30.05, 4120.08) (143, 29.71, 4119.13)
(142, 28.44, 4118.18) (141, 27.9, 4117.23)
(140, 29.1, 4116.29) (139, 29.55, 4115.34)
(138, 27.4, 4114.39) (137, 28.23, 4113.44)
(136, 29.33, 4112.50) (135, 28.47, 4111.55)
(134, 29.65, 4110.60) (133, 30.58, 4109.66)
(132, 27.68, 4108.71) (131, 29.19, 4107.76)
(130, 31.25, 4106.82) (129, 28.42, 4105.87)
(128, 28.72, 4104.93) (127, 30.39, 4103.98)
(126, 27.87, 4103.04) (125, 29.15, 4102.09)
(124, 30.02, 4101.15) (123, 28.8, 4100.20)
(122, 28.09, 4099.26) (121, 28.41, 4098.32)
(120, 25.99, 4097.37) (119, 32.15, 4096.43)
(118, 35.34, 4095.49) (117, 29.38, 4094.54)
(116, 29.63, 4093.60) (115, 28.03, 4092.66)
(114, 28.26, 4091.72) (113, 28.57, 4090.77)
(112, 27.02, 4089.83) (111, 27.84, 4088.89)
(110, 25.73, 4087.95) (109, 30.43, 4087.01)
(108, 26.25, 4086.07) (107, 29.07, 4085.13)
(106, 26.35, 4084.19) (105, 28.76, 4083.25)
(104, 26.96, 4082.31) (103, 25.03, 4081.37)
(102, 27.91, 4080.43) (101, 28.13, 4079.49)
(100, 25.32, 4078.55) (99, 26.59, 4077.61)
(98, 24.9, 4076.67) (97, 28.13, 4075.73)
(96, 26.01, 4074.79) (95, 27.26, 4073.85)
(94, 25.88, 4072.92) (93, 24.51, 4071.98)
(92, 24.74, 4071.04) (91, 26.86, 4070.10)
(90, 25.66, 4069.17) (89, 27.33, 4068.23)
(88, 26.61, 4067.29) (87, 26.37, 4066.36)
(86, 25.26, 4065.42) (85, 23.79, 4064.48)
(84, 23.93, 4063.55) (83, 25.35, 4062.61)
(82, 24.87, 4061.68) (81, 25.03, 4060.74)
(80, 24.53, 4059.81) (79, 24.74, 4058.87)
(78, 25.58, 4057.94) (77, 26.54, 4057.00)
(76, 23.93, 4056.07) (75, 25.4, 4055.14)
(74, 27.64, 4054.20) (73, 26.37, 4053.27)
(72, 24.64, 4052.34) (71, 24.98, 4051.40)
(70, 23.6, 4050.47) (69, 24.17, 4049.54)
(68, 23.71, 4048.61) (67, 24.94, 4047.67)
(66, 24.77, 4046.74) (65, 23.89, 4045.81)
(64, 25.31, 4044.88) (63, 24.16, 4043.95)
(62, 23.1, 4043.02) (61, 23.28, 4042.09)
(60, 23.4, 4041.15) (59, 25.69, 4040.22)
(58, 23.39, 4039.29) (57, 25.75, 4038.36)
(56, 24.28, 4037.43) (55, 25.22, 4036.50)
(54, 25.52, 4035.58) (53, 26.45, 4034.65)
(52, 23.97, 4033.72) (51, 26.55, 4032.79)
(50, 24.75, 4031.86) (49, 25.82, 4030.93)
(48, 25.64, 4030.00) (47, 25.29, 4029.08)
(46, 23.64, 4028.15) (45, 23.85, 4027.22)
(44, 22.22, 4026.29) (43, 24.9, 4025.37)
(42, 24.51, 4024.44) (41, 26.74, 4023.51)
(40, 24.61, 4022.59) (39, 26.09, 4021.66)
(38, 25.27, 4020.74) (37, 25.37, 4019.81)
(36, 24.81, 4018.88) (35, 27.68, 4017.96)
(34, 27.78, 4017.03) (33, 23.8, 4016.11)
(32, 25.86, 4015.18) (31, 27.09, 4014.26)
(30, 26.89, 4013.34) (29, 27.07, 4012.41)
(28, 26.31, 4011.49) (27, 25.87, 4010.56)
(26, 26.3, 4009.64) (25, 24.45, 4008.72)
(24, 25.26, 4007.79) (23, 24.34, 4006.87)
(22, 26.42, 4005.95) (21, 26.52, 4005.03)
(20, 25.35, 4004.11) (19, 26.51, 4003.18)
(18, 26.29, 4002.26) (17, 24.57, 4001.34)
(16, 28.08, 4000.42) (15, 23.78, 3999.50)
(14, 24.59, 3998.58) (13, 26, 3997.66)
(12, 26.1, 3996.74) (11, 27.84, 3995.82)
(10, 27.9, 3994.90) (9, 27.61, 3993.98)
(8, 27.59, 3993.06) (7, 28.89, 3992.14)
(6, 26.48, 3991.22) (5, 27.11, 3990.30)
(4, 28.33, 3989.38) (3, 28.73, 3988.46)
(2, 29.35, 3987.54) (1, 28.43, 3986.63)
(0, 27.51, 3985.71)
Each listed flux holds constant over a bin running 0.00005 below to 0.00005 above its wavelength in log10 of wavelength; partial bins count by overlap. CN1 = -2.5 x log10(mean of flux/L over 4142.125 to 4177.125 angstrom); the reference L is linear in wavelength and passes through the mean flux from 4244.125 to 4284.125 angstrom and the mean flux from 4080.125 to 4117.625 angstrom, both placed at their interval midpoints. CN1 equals 0.11 mag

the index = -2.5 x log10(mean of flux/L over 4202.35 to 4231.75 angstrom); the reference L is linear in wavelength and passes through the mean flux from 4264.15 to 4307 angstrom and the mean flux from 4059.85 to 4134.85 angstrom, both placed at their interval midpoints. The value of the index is 0.12 mag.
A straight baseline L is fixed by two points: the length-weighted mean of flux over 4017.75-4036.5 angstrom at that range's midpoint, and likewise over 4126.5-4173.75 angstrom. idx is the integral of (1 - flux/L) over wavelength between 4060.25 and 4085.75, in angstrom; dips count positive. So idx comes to -1.04 angstrom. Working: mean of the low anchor 25.2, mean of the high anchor 25.1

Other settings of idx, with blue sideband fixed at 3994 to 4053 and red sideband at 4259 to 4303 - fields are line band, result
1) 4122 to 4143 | -2.09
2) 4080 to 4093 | -1.41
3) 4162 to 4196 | 0.73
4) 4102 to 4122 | -3.43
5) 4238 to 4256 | 0.20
